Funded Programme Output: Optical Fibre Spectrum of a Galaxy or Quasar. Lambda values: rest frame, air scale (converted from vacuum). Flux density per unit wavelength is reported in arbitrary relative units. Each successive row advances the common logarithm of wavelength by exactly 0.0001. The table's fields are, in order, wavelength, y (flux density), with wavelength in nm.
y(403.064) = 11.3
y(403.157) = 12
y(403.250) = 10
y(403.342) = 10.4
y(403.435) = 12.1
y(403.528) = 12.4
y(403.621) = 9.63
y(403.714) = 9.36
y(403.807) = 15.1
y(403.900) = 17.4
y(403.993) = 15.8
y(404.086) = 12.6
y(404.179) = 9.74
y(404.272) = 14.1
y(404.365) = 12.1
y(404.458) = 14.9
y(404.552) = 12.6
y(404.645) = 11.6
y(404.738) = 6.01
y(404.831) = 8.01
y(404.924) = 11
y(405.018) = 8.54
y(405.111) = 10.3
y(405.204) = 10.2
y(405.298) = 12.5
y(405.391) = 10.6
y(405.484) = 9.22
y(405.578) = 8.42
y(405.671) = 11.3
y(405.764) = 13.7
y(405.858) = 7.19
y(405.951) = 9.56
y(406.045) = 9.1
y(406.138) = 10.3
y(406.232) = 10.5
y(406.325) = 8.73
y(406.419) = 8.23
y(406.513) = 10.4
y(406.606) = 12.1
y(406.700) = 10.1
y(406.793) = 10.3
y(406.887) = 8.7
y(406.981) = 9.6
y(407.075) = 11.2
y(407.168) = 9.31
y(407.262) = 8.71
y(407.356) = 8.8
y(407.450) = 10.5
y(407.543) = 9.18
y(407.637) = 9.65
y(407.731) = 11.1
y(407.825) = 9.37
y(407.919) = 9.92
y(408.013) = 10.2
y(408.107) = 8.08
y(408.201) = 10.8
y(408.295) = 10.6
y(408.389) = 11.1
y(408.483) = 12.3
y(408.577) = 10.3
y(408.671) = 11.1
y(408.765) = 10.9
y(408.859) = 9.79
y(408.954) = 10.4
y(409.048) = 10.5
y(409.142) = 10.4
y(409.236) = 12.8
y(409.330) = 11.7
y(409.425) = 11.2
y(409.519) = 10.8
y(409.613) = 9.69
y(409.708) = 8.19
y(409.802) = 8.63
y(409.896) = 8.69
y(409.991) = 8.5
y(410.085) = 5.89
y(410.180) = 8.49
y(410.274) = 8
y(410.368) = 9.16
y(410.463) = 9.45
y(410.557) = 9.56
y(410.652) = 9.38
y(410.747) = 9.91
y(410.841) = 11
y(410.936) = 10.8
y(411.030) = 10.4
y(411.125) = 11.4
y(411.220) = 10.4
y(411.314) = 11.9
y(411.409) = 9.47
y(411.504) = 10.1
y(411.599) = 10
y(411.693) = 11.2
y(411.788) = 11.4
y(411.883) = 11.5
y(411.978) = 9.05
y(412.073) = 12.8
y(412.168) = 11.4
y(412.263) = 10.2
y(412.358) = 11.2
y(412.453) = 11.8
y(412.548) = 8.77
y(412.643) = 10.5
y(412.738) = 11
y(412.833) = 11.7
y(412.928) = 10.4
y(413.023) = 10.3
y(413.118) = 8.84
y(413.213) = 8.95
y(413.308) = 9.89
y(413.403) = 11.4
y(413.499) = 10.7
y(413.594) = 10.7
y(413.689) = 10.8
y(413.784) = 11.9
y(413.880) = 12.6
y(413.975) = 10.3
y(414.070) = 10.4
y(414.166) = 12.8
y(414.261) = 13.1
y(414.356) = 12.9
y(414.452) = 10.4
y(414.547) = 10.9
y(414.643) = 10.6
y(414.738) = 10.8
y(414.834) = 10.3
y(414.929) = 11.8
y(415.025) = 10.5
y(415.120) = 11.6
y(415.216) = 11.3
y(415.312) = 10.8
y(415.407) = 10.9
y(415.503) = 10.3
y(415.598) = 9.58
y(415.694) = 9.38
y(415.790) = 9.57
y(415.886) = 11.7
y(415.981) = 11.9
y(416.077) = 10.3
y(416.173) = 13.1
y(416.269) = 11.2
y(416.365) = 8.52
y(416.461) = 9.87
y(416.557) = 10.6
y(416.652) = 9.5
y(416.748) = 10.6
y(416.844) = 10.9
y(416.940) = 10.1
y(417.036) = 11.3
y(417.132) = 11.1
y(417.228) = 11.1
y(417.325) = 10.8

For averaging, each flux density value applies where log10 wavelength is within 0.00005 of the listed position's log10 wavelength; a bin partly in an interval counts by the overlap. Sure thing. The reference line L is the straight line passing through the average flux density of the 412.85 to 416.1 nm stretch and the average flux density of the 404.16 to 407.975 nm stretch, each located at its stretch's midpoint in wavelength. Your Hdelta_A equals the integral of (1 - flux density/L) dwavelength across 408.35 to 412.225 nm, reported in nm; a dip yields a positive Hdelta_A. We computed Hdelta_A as 0.11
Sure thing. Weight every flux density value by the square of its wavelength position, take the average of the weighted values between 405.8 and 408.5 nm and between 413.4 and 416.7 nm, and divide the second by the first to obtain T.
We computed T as 1.2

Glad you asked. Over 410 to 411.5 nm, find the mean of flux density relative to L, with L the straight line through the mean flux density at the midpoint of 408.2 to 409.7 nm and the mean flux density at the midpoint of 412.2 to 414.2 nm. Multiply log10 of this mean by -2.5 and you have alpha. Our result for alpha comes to 0.12 mag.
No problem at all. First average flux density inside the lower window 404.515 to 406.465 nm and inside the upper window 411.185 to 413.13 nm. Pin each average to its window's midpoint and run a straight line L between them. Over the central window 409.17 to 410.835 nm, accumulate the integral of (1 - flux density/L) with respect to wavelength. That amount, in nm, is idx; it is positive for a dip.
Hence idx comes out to 0.15 nm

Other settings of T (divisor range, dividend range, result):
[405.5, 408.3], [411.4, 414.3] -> 1.13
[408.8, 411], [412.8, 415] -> 1.15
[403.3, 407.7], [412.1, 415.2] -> 1.07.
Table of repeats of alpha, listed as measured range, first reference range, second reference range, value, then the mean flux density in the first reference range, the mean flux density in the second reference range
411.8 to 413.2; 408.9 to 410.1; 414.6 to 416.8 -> -0.04 mag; 9.9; 10.6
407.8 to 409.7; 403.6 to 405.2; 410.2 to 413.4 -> 0.03 mag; 11.7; 10.4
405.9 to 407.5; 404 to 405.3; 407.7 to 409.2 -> 0.10 mag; 11.1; 10.4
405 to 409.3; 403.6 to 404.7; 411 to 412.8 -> 0.19 mag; 12.9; 10.8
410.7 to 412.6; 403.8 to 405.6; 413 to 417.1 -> 0.03 mag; 11.5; 10.8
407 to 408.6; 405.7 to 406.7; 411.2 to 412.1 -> 0.02 mag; 10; 10.7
